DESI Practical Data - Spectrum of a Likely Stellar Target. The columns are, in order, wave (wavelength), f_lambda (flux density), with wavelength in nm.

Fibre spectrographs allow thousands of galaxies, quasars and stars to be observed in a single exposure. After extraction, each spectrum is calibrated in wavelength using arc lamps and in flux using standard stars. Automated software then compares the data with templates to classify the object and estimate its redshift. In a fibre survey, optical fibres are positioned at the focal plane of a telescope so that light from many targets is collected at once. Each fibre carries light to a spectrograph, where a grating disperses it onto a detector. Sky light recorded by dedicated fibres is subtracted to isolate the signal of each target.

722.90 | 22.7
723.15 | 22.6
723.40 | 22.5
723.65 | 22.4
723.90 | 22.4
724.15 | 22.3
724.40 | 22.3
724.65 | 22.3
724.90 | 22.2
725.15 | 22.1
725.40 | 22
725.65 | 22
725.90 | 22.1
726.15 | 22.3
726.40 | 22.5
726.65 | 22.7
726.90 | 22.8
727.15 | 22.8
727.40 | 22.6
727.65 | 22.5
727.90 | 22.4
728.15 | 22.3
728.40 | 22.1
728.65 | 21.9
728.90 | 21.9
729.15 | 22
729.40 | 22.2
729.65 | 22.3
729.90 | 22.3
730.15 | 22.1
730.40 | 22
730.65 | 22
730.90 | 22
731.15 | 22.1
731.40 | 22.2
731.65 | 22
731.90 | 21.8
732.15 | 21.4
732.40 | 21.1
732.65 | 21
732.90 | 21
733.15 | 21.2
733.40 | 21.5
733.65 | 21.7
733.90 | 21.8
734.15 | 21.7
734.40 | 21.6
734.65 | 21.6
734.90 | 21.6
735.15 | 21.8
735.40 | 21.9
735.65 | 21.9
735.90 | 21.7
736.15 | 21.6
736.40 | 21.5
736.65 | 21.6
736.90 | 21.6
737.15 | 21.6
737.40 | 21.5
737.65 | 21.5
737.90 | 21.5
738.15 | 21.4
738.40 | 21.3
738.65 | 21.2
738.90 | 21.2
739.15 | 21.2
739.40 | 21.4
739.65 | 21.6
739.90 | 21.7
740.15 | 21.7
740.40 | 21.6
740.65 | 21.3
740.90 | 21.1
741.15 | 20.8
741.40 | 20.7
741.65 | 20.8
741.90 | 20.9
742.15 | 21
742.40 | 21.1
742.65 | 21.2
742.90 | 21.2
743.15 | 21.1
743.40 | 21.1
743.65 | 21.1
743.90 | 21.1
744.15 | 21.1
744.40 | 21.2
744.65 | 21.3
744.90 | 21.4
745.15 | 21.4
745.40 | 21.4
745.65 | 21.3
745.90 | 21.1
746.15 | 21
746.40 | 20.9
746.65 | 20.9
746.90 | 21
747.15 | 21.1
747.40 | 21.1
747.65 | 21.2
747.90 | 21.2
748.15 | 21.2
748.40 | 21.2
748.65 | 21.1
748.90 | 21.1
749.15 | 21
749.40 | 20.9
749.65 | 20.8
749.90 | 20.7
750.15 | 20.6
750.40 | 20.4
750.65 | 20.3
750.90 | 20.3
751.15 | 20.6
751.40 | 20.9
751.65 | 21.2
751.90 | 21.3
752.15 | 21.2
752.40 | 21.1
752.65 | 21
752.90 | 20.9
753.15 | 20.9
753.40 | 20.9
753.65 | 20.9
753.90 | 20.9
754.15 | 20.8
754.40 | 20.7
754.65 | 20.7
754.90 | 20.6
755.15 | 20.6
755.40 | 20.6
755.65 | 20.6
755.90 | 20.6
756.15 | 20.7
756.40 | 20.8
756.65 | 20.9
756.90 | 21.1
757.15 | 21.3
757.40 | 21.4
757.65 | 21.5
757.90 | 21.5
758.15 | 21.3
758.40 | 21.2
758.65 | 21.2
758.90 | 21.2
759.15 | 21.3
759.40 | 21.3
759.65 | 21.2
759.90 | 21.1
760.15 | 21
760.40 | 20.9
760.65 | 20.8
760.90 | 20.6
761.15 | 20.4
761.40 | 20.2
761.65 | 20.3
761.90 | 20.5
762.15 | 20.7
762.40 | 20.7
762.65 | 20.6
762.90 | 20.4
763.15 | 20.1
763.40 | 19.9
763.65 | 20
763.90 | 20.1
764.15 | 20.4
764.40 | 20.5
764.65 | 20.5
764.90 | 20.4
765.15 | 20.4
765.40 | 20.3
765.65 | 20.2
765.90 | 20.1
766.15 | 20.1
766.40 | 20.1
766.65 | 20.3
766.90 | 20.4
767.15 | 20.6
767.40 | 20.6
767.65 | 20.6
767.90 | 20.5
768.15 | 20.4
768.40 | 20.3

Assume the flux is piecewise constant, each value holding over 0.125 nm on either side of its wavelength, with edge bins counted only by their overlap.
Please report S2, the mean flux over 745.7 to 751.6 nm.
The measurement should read 20.9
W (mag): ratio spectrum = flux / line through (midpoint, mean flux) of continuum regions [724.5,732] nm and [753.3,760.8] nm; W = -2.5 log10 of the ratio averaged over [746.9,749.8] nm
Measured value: 0.01 mag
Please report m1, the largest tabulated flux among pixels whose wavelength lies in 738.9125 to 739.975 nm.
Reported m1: 21.7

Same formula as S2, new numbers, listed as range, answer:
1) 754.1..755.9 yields 20.6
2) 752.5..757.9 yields 20.9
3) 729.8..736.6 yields 21.7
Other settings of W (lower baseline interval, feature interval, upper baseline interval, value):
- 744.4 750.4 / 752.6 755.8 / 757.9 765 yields 0.01 mag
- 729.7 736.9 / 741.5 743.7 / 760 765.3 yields 0.01 mag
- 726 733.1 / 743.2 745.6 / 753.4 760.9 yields 0.01 mag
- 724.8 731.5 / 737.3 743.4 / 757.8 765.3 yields 0.02 mag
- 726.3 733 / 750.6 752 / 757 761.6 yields 0.03 mag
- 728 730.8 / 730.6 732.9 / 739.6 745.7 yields 0.01 mag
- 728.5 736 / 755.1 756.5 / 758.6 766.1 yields 0.01 mag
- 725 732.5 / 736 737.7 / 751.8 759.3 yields 0.01 mag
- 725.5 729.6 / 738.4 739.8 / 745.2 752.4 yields 0.01 mag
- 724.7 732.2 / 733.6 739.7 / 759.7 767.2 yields 0.01 mag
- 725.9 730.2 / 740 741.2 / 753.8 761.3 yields 0.02 mag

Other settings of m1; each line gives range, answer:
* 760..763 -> 21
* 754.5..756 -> 20.7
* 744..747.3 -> 21.4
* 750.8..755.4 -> 21.3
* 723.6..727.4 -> 22.8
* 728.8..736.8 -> 22.3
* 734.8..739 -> 21.9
